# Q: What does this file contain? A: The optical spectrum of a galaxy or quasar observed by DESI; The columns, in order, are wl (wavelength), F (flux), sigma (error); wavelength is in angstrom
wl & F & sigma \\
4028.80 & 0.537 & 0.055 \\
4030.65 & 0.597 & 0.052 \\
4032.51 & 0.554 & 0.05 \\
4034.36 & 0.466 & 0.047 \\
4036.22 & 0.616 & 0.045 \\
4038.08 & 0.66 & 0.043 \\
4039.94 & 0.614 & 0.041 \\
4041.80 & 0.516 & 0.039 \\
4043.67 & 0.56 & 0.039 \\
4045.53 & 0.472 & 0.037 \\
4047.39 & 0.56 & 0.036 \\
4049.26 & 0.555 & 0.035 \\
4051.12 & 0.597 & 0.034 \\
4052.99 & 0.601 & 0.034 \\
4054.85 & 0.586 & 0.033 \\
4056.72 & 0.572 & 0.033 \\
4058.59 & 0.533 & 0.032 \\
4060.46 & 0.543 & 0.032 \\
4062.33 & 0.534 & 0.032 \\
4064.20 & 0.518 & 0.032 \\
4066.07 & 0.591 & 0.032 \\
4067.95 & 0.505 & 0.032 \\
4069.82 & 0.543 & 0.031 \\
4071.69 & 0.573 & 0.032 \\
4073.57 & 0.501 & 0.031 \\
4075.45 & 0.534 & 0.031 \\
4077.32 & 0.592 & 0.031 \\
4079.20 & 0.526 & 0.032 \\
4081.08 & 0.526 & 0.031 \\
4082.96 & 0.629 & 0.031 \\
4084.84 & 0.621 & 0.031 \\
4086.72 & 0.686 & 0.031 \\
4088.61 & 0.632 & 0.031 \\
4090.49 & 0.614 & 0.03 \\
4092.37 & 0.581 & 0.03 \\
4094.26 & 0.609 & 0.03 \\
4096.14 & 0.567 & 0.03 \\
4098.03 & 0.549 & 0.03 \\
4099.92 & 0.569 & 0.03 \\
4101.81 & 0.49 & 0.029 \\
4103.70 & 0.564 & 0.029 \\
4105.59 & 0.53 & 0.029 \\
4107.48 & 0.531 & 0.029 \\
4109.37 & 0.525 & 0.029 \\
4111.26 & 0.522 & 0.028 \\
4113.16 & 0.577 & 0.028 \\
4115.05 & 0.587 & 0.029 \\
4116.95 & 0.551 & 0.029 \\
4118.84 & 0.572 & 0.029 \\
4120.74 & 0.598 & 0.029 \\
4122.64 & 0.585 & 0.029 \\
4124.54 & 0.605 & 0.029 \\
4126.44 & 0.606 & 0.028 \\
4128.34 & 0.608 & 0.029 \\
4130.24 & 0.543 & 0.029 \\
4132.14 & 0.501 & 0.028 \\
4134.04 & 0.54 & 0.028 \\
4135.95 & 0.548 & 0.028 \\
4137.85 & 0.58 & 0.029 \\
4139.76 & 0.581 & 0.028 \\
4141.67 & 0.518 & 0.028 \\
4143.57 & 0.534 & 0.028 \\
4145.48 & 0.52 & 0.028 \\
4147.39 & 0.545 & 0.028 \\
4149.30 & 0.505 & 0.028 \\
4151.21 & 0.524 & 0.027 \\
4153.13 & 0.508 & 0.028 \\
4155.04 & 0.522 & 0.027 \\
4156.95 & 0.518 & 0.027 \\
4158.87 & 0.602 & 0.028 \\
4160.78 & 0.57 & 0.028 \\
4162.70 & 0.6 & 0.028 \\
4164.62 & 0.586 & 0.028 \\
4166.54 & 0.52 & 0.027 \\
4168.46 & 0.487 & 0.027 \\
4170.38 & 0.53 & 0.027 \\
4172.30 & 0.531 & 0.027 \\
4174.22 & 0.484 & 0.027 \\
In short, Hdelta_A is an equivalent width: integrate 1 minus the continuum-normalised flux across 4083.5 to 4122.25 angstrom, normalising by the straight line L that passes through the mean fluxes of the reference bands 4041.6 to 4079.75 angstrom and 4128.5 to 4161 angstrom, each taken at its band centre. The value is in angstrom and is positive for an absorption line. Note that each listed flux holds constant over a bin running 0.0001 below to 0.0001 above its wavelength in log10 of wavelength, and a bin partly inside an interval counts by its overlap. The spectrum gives -2.13 angstrom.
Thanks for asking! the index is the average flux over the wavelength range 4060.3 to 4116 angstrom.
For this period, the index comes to 0.563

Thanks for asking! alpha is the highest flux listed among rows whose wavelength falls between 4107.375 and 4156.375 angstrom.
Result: 0.608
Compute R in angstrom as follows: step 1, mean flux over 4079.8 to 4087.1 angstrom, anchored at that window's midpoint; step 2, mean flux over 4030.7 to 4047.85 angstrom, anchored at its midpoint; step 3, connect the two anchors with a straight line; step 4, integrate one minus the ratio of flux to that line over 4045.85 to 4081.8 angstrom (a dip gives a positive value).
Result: 2.1 angstrom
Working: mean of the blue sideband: 0.56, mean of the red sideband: 0.606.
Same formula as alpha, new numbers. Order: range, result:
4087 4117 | 0.632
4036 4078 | 0.66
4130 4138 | 0.58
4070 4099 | 0.686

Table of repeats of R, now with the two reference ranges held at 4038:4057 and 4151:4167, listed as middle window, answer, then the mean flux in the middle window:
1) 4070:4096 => -1.0 angstrom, 0.585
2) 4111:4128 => -0.7 angstrom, 0.581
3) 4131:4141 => 0.1 angstrom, 0.549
